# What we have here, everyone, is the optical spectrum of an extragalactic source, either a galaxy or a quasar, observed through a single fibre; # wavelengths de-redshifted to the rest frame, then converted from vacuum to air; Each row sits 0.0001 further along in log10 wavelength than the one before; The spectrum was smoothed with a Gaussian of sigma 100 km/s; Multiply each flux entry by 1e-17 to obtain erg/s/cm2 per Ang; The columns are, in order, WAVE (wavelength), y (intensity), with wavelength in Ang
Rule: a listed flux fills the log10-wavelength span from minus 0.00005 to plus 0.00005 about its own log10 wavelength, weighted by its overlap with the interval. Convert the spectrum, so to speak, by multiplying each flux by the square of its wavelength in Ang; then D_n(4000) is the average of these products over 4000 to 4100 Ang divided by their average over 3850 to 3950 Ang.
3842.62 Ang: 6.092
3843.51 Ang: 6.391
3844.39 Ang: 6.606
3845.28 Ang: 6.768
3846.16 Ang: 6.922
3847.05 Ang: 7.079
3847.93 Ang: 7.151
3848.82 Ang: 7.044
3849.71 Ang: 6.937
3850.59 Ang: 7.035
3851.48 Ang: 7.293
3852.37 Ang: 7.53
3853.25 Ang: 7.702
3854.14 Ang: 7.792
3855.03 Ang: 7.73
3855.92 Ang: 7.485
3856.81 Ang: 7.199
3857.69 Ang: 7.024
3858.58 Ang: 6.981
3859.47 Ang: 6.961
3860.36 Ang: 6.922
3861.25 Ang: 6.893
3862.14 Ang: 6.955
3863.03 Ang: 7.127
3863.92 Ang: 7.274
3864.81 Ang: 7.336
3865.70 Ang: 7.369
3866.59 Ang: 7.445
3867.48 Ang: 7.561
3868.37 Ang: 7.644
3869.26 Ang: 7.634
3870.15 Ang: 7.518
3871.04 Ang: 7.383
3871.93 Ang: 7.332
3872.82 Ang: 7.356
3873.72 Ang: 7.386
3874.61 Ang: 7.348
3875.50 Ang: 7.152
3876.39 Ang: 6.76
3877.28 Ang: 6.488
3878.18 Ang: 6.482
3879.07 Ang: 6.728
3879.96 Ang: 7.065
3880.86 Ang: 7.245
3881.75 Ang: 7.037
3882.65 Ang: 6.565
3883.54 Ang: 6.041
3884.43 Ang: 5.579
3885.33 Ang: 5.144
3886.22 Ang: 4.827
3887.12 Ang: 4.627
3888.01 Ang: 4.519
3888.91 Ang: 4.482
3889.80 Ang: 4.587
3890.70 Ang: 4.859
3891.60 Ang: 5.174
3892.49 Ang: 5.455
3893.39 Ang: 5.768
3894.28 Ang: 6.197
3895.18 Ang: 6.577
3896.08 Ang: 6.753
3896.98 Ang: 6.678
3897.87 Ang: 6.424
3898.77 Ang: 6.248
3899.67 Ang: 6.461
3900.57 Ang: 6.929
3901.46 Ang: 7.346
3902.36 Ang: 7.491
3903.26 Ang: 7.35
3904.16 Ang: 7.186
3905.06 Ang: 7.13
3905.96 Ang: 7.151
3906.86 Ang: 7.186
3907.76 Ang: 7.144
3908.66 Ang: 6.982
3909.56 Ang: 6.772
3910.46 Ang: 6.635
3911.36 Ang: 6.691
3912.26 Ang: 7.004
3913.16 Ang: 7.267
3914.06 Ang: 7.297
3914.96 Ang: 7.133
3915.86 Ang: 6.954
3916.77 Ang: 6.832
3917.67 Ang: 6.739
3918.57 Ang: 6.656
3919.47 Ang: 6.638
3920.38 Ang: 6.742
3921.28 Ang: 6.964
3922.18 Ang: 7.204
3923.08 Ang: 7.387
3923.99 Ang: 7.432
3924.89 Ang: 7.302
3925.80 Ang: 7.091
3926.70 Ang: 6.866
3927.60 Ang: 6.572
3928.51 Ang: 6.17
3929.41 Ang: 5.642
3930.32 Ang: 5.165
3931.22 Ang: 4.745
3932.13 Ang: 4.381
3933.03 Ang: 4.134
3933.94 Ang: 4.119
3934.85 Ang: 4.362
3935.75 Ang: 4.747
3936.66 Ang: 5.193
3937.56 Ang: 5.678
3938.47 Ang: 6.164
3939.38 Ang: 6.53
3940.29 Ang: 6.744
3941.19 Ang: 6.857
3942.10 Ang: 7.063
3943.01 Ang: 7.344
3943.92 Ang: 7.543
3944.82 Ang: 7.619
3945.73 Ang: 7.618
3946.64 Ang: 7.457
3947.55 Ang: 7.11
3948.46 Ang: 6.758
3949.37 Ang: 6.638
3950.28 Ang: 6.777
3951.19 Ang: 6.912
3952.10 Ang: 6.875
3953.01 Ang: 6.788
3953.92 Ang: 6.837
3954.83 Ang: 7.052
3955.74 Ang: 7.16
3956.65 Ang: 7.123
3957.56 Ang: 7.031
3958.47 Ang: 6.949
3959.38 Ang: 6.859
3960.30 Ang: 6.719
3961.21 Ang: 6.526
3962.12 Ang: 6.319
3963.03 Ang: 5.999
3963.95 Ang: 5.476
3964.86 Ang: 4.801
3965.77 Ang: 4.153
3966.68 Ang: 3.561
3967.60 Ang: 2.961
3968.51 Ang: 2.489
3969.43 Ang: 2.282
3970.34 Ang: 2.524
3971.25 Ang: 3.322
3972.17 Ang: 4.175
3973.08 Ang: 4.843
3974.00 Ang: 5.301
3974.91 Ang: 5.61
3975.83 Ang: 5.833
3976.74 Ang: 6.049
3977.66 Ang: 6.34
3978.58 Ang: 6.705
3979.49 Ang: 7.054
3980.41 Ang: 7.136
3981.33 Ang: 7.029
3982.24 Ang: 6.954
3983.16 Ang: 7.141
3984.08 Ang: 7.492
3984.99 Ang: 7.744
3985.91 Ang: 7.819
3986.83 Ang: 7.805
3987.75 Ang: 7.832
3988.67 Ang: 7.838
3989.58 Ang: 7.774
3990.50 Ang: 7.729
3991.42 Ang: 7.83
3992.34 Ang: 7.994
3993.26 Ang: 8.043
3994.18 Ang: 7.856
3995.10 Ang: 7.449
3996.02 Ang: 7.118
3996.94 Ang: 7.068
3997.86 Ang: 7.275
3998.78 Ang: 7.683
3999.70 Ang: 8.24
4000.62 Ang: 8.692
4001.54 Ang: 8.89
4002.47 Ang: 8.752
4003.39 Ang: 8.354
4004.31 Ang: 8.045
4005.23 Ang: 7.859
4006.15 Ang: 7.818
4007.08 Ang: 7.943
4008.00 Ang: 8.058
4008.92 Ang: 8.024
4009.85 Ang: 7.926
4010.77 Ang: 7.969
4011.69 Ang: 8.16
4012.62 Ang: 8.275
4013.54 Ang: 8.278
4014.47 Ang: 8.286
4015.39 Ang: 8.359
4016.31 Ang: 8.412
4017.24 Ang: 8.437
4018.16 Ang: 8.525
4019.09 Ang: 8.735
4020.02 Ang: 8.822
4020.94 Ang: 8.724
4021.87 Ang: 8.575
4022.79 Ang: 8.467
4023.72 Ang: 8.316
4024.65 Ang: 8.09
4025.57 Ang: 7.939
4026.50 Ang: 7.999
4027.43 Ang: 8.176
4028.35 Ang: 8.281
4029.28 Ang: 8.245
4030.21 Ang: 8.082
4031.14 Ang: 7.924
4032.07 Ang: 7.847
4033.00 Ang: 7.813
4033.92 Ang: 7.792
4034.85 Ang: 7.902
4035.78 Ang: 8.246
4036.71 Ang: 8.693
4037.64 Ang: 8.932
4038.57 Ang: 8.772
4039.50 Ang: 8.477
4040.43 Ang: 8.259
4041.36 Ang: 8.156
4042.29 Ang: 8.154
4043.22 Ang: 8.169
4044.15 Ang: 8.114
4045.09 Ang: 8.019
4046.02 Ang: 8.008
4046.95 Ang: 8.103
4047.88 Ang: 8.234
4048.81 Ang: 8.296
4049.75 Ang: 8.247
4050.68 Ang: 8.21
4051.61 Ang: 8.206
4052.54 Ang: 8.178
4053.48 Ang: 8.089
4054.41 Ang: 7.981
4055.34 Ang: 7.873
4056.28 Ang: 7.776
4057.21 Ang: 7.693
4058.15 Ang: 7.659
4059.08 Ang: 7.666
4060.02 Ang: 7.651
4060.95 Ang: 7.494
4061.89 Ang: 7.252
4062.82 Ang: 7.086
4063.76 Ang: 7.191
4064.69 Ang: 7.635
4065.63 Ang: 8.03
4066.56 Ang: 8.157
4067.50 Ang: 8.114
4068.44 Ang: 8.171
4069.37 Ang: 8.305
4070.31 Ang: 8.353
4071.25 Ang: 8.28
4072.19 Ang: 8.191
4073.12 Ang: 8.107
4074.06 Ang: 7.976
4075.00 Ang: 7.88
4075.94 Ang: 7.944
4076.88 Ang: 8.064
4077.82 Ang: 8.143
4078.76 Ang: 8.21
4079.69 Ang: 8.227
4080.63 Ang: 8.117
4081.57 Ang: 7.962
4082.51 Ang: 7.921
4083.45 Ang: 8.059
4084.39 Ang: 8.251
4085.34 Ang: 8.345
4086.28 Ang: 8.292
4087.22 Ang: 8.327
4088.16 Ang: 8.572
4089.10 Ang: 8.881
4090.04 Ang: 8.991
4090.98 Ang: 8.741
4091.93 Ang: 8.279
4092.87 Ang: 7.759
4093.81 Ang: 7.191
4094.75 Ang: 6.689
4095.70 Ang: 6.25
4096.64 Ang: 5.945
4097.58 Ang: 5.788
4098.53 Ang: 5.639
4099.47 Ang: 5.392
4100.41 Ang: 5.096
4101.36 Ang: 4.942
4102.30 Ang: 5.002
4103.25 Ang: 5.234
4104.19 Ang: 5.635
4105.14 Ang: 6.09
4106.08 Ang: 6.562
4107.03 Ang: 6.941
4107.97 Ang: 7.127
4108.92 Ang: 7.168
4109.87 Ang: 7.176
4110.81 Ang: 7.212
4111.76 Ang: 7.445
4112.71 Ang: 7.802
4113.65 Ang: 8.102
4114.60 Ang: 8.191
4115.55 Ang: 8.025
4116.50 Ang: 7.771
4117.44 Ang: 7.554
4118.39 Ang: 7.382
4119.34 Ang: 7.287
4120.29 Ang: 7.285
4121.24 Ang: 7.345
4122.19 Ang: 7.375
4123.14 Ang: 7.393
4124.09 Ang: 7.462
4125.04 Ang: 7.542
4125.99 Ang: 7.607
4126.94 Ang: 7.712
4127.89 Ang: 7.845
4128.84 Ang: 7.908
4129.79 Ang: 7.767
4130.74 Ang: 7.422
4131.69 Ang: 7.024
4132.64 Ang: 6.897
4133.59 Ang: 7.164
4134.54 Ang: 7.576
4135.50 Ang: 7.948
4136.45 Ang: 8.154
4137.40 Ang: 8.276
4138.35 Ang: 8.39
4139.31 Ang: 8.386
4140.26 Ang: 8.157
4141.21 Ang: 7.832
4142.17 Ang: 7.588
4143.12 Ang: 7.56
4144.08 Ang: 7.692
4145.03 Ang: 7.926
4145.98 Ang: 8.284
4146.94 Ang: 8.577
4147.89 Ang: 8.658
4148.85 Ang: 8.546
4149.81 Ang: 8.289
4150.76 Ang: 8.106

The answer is 1.30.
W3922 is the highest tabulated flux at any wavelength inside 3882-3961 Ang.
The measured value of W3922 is 7.619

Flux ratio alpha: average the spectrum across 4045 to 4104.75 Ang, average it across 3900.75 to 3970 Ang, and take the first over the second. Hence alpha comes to 1.20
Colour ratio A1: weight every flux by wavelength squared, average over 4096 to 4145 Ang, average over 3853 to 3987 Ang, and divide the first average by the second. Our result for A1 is 1.2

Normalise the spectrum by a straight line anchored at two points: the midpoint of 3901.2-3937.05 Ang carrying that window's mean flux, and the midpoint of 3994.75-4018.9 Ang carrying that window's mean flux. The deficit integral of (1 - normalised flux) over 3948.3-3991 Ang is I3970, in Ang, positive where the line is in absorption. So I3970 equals 7.3 Ang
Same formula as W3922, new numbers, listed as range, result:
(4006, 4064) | 8.932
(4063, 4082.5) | 8.353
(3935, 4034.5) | 8.89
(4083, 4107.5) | 8.991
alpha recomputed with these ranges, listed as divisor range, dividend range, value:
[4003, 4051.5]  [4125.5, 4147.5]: 0.95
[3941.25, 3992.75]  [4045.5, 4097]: 1.25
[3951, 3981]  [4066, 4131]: 1.33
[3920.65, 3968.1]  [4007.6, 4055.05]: 1.32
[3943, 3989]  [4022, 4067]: 1.29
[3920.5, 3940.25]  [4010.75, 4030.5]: 1.41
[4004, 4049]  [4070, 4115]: 0.90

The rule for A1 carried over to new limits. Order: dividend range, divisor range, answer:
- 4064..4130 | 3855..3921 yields 1.24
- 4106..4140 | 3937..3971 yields 1.35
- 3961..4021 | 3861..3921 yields 1.10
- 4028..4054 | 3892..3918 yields 1.29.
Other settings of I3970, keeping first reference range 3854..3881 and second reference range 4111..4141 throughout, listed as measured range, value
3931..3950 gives 3.1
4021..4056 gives -3.1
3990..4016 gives -1.9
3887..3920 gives 3.6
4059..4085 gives -1.3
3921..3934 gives 2.1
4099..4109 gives 2.3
